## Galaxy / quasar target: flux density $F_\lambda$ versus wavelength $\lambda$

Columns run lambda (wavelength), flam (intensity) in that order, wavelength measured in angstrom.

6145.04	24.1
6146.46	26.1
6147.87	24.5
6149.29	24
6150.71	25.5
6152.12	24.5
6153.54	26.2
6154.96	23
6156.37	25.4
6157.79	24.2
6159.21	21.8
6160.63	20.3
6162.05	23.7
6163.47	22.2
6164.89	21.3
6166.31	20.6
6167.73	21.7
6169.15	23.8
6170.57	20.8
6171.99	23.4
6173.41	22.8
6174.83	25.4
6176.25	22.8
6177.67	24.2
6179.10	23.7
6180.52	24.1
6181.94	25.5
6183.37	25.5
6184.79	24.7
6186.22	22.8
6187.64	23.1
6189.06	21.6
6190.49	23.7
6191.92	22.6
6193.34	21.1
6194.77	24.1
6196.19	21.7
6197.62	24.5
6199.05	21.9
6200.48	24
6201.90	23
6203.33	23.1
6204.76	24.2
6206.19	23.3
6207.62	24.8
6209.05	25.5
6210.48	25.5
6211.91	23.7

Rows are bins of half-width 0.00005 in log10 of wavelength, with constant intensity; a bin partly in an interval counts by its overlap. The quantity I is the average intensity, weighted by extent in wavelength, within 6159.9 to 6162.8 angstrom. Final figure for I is 22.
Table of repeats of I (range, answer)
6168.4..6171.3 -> 22.3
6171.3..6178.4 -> 23.7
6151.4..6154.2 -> 25.4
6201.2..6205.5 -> 23.4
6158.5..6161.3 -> 21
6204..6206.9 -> 23.7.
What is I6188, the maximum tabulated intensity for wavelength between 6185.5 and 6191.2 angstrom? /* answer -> 23.7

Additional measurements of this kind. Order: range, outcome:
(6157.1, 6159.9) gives 24.2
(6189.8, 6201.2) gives 24.5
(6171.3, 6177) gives 25.4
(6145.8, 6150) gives 26.1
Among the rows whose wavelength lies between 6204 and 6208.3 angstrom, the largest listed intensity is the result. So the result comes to 24.8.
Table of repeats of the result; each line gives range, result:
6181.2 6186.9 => 25.5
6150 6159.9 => 26.2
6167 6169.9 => 23.8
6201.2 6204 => 23.1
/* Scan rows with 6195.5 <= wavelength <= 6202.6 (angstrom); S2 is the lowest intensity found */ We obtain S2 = 21.7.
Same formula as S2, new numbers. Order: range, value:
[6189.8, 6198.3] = 21.1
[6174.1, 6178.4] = 22.8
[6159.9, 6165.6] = 20.3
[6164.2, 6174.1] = 20.6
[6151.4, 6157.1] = 23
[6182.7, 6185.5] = 24.7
